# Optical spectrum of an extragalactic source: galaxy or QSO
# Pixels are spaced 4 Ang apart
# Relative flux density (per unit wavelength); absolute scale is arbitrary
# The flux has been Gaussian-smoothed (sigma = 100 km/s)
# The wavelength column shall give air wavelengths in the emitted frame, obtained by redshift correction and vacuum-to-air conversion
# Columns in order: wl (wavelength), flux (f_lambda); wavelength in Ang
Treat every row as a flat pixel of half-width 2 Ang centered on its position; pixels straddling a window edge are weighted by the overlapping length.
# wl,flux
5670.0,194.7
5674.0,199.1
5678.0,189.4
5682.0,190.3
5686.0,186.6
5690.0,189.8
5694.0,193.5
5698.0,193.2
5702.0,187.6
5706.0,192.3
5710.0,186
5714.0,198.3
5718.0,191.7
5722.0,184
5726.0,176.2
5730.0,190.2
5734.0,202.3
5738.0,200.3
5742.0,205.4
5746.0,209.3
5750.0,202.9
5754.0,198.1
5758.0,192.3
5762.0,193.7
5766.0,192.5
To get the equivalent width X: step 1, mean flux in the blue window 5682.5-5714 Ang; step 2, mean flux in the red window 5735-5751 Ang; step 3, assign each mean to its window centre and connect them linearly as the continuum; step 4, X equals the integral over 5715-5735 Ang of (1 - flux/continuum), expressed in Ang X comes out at 1.0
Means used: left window 190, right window 204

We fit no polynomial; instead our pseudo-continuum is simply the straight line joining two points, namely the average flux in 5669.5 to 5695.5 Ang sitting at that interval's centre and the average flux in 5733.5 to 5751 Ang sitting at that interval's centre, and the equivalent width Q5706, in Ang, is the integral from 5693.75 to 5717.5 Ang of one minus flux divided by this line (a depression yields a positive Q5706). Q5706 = 0.6 Ang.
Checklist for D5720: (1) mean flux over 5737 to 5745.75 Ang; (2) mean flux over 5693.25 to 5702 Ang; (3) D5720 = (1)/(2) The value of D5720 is 1.06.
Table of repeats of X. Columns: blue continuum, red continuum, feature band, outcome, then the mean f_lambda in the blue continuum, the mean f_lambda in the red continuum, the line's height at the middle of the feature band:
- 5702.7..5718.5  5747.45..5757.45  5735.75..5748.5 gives -0.5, 192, 200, 198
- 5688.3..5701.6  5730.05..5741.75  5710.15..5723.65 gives 0.4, 192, 200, 196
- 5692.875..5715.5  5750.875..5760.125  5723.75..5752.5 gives -0.5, 192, 196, 195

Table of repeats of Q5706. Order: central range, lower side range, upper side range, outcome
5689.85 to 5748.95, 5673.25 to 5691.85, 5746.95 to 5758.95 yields 0.46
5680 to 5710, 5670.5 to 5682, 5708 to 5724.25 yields 0.26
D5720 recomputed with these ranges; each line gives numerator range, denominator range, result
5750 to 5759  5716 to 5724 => 1.05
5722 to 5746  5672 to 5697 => 1.02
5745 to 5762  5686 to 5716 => 1.04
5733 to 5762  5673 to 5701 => 1.05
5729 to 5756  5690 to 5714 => 1.06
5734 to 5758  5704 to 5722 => 1.06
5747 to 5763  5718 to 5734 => 1.06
